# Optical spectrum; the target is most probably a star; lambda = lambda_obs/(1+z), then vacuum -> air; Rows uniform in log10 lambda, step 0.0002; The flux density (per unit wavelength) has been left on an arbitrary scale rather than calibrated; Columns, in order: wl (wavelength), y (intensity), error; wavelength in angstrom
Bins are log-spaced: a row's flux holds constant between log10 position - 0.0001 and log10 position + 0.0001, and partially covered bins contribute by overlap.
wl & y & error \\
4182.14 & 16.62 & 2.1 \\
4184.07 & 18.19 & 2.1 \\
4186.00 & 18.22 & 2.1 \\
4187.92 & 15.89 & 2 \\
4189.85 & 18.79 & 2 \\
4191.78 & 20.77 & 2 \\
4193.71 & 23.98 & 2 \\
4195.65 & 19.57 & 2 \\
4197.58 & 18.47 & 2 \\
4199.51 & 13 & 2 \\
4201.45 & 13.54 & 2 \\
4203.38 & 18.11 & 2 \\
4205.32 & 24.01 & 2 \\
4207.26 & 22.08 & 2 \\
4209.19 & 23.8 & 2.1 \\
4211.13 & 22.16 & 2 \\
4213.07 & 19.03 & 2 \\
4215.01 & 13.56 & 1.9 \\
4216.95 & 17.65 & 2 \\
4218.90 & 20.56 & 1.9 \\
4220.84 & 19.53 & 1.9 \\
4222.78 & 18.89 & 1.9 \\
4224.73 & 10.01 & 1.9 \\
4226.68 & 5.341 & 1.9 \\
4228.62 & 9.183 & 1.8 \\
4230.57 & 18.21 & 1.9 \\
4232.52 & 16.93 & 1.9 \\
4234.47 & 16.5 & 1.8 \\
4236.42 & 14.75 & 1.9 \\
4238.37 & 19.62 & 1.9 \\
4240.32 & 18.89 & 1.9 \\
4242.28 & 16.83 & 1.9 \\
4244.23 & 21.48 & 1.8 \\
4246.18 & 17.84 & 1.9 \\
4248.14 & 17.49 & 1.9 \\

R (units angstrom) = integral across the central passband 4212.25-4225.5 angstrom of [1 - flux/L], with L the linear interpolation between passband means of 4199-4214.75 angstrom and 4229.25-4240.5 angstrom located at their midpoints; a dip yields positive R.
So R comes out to 0.9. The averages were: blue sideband 19.4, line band 17.1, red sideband 17.1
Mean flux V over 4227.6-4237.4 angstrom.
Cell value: 15.1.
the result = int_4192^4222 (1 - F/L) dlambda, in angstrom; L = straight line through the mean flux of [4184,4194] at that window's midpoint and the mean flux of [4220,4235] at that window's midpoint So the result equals -4.6 angstrom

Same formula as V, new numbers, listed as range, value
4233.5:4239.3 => 16.9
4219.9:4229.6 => 12.6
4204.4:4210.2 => 23.3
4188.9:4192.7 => 19.8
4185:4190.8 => 17.6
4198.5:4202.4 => 13.3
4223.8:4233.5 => 11.9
